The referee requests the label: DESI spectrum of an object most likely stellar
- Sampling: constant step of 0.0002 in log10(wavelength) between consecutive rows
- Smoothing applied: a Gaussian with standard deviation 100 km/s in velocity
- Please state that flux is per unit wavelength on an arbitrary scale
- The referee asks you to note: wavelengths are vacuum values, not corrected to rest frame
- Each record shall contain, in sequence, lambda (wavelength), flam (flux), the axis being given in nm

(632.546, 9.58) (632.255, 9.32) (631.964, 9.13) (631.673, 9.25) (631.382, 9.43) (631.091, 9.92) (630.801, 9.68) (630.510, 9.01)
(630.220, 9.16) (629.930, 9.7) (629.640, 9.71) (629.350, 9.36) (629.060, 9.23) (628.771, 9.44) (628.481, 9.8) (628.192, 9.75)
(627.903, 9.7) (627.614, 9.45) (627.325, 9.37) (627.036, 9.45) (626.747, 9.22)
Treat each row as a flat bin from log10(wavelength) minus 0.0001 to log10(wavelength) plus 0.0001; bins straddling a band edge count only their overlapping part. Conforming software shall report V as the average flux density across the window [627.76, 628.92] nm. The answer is 9.68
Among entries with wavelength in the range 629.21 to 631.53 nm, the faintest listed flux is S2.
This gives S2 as 9.01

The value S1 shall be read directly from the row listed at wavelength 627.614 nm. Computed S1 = 9.45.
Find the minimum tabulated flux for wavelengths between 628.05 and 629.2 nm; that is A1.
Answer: 9.23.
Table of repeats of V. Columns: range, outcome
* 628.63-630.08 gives 9.49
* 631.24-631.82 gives 9.34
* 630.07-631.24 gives 9.44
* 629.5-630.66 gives 9.39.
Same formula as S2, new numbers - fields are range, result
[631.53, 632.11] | 9.13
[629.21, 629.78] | 9.36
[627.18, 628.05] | 9.37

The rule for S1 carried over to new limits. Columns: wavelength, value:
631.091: 9.92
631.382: 9.43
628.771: 9.44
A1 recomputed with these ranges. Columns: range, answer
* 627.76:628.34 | 9.7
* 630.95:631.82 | 9.25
